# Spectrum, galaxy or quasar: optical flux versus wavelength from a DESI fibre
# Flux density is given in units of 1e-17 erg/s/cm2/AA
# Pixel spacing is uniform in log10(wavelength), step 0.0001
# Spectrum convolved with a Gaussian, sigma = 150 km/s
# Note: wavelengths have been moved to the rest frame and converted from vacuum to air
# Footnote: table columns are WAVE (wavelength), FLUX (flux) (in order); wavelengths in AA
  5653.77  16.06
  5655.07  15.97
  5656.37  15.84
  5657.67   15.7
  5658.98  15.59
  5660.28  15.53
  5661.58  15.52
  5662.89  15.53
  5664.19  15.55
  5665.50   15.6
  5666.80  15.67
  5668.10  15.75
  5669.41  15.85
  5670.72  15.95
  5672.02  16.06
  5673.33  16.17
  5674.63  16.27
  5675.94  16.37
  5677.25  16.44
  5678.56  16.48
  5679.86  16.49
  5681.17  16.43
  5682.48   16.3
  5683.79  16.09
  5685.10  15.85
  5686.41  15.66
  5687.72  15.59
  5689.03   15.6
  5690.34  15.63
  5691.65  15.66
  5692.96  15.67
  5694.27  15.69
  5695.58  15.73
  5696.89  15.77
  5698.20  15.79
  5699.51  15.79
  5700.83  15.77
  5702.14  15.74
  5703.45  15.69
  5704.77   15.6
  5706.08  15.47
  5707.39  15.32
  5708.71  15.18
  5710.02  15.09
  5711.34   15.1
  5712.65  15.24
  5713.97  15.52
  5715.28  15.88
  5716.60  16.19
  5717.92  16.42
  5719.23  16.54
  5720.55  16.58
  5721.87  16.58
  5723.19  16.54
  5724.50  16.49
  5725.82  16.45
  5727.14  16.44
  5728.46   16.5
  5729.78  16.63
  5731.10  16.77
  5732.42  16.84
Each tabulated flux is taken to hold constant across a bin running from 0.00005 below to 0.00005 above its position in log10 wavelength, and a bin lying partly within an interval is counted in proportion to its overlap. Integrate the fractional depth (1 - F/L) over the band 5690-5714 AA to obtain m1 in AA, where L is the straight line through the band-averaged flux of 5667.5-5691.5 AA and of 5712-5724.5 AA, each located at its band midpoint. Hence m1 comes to 0.9 AA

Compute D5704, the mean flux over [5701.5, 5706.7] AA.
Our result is 15.6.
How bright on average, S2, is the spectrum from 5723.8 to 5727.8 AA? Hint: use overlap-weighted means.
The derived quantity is 16.5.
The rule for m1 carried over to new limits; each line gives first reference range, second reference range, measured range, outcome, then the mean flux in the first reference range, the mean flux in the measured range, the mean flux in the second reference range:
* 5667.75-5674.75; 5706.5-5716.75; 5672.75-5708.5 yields -0.4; 16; 15.9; 15.4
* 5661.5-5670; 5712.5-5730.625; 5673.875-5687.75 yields -0.3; 15.6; 16.2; 16.3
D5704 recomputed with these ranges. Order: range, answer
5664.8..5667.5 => 15.7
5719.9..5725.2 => 16.6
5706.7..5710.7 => 15.2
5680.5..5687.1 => 16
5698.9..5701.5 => 15.8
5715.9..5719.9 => 16.4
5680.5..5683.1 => 16.3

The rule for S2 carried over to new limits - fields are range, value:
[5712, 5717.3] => 15.7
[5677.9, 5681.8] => 16.5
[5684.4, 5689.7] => 15.7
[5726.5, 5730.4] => 16.5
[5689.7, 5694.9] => 15.7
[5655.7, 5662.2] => 15.6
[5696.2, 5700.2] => 15.8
